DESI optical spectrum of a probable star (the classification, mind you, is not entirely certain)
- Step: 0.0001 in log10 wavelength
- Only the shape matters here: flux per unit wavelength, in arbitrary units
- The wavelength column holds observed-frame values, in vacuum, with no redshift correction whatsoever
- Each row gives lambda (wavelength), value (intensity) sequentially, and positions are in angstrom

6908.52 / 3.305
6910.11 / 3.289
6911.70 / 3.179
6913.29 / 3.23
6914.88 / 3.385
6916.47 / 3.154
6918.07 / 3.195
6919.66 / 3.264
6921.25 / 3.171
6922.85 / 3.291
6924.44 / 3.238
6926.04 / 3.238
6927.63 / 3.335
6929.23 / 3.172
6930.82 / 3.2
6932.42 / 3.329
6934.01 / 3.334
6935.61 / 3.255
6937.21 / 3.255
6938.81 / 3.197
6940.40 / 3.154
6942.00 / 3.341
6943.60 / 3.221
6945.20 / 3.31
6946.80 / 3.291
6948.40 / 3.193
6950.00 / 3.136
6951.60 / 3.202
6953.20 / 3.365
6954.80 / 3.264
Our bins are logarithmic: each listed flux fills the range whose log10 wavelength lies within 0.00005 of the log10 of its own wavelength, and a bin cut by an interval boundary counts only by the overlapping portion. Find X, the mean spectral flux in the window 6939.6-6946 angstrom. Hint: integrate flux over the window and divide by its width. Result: 3.26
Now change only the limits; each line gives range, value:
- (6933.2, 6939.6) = 3.26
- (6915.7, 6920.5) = 3.2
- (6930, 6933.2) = 3.27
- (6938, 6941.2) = 3.18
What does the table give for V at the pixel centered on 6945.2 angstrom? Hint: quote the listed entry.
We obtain 3.31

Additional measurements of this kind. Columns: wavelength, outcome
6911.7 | 3.179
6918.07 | 3.195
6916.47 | 3.154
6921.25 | 3.171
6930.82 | 3.2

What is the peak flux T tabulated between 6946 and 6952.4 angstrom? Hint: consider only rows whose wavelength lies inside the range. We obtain 3.291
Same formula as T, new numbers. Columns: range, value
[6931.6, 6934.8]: 3.334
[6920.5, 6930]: 3.335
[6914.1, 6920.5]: 3.385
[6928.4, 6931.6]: 3.2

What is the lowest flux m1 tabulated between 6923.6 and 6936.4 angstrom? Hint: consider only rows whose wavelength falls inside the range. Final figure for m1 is 3.172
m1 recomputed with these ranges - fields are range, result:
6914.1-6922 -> 3.154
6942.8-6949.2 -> 3.193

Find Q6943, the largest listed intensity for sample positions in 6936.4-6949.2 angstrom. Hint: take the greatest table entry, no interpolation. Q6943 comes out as 3.341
